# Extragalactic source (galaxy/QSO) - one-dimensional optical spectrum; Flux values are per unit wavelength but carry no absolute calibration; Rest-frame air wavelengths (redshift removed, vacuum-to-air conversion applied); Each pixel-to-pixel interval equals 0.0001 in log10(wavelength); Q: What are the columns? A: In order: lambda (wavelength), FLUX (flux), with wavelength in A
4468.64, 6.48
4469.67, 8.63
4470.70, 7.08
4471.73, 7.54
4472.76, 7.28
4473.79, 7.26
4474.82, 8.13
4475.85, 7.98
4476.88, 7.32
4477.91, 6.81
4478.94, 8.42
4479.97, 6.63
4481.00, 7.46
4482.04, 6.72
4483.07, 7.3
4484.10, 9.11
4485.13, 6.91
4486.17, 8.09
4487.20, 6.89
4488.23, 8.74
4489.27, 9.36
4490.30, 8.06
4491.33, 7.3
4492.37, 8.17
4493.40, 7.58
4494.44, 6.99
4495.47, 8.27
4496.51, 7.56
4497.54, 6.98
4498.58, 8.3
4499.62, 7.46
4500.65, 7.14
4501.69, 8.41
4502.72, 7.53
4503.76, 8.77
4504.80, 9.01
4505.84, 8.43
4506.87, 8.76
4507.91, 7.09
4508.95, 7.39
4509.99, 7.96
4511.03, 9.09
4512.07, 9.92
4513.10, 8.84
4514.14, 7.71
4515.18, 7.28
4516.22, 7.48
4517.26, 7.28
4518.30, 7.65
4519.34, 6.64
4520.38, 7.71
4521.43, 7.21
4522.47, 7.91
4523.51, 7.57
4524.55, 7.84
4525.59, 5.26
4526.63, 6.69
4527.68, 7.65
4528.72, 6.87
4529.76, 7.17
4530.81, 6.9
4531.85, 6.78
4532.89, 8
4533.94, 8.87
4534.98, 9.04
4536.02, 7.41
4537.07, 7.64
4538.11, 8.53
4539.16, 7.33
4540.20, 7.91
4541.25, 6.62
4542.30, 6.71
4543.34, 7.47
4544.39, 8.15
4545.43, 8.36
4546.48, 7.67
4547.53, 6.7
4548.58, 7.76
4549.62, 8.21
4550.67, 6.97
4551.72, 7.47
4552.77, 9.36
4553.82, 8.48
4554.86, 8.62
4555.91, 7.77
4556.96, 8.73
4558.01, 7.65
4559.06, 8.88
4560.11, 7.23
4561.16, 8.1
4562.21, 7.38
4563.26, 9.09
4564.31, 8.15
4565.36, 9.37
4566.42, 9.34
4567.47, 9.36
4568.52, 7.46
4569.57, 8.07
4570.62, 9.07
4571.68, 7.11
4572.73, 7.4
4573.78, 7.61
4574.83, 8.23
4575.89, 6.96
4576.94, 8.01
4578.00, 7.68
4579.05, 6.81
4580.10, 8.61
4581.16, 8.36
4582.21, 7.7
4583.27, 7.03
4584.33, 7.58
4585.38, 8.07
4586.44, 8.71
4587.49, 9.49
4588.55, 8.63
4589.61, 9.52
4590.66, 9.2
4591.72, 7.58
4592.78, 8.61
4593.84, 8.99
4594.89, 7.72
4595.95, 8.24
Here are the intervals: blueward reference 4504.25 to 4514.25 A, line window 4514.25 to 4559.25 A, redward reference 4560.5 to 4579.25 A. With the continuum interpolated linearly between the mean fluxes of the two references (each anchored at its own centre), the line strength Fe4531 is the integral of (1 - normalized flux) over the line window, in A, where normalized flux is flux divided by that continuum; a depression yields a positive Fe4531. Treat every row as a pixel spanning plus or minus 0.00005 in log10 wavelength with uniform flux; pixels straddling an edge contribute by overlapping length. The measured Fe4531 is 3.6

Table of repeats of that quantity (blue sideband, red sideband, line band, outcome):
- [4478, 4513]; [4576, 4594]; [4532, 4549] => 0.71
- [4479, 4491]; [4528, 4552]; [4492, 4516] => -0.97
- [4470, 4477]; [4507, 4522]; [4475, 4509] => -0.52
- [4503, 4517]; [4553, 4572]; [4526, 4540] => 1.19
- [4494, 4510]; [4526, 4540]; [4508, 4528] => 0.29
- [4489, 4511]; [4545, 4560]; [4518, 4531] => 1.33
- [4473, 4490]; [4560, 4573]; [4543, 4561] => 0.46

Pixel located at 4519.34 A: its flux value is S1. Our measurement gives 6.64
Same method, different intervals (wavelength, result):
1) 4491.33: 7.3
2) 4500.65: 7.14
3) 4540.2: 7.91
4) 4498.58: 8.3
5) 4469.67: 8.63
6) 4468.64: 6.48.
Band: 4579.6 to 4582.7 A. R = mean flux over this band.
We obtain 8.23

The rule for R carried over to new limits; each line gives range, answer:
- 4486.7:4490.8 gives 8.27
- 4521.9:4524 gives 7.74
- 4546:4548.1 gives 7.17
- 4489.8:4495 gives 7.63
